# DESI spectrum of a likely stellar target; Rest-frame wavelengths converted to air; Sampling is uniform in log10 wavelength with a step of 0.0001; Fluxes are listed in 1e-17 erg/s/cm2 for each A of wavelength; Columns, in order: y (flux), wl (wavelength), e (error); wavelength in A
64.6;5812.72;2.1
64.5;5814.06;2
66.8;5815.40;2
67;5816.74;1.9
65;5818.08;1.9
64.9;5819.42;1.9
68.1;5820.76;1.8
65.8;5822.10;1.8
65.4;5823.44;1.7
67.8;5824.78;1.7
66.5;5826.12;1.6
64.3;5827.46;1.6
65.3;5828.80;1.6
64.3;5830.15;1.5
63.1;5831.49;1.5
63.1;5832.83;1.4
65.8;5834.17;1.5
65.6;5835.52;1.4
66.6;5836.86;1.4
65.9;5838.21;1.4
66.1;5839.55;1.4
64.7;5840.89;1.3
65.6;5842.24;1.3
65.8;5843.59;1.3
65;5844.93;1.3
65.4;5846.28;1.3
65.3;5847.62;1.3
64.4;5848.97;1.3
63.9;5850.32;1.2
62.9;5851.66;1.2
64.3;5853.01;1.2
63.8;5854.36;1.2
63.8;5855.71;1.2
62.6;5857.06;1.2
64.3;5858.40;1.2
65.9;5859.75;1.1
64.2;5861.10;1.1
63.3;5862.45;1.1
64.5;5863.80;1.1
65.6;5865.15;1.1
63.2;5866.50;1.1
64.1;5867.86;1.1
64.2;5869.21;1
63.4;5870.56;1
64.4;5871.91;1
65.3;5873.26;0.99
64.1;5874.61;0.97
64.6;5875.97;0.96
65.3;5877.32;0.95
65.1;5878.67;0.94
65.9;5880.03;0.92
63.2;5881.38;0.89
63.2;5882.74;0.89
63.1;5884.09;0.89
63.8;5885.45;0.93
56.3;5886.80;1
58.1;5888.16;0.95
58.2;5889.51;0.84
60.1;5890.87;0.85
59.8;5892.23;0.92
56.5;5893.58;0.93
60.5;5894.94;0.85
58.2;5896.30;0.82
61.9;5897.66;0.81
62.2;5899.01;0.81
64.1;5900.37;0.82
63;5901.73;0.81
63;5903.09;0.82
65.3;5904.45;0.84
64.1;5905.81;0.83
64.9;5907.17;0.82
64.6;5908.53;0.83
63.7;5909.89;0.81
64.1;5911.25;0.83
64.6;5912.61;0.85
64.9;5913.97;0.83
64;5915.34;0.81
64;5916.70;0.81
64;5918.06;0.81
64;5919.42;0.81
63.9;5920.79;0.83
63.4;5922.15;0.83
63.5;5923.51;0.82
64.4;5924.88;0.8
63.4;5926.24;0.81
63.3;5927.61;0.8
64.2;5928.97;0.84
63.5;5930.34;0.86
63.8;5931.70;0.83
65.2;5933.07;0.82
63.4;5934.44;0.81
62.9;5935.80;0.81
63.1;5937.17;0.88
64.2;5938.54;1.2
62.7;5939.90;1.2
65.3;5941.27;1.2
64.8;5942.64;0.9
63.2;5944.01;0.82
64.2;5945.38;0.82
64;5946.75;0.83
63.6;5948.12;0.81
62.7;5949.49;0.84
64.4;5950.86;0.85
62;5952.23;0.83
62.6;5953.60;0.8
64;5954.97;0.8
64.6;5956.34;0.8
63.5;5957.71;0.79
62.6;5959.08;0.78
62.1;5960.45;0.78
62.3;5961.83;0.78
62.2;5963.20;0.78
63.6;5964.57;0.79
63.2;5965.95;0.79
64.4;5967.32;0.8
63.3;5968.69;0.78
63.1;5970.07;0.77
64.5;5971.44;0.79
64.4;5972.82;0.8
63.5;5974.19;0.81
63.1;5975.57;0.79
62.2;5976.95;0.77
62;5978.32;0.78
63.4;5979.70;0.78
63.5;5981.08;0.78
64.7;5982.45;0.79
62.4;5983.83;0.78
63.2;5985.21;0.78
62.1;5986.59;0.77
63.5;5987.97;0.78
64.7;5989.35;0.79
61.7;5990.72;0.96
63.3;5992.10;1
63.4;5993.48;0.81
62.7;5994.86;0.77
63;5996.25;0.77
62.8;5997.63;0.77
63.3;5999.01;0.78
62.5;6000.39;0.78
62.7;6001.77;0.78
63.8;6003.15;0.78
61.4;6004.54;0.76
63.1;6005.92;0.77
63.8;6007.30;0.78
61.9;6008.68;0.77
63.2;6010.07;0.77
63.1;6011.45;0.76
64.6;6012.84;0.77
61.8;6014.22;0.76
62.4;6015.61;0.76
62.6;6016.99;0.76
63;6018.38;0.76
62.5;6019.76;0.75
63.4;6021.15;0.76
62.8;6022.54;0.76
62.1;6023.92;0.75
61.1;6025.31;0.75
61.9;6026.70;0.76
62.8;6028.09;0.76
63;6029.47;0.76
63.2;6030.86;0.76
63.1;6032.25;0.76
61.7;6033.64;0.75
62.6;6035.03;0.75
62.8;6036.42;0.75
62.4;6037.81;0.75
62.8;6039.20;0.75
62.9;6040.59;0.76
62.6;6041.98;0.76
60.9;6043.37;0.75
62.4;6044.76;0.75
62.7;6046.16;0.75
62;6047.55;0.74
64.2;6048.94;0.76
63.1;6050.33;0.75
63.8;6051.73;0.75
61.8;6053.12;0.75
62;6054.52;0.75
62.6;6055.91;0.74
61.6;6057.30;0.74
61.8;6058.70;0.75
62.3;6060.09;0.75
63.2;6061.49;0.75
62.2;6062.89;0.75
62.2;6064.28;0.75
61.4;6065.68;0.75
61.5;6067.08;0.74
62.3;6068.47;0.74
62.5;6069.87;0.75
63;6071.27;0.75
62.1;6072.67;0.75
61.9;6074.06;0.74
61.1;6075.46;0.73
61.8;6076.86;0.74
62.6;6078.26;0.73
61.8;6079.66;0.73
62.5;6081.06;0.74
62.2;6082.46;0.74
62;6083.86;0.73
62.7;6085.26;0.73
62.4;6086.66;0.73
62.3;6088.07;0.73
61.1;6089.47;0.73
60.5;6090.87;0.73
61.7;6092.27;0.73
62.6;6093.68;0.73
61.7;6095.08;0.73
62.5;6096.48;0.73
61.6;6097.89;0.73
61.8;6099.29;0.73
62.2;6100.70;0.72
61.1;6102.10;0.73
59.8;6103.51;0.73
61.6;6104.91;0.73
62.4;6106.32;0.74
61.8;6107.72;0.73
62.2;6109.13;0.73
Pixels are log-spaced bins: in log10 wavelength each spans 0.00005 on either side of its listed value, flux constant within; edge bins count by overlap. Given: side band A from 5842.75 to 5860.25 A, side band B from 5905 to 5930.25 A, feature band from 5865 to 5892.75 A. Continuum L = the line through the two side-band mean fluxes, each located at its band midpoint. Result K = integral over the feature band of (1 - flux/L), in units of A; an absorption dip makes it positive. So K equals 0.6 A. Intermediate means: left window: 64.4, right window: 64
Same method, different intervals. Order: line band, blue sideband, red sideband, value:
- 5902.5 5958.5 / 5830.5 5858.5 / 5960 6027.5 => -0.2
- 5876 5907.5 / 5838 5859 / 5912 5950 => 1.1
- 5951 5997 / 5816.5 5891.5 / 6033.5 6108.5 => -0.1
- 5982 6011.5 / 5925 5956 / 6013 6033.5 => 0.0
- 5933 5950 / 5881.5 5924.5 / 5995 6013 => -0.3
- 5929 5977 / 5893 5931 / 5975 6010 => -0.3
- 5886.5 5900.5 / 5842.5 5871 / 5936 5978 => 1.0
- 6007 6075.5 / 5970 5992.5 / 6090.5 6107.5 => -0.1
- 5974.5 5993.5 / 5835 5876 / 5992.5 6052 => 0.0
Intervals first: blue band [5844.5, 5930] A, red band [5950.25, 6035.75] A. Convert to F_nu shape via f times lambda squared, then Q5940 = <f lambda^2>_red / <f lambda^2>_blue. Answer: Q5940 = 1.03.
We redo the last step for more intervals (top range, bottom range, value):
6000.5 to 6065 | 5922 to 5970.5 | 1.01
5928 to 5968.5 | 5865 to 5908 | 1.04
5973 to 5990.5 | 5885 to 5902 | 1.08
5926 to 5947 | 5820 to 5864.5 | 1.01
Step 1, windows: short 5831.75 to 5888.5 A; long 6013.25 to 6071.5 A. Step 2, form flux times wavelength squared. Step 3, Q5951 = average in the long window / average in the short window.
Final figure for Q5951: 1.0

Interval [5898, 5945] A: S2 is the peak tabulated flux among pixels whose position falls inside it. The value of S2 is 65.3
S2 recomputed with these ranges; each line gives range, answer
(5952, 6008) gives 64.7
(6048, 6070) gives 64.2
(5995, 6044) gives 64.6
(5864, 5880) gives 65.6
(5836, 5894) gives 66.6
